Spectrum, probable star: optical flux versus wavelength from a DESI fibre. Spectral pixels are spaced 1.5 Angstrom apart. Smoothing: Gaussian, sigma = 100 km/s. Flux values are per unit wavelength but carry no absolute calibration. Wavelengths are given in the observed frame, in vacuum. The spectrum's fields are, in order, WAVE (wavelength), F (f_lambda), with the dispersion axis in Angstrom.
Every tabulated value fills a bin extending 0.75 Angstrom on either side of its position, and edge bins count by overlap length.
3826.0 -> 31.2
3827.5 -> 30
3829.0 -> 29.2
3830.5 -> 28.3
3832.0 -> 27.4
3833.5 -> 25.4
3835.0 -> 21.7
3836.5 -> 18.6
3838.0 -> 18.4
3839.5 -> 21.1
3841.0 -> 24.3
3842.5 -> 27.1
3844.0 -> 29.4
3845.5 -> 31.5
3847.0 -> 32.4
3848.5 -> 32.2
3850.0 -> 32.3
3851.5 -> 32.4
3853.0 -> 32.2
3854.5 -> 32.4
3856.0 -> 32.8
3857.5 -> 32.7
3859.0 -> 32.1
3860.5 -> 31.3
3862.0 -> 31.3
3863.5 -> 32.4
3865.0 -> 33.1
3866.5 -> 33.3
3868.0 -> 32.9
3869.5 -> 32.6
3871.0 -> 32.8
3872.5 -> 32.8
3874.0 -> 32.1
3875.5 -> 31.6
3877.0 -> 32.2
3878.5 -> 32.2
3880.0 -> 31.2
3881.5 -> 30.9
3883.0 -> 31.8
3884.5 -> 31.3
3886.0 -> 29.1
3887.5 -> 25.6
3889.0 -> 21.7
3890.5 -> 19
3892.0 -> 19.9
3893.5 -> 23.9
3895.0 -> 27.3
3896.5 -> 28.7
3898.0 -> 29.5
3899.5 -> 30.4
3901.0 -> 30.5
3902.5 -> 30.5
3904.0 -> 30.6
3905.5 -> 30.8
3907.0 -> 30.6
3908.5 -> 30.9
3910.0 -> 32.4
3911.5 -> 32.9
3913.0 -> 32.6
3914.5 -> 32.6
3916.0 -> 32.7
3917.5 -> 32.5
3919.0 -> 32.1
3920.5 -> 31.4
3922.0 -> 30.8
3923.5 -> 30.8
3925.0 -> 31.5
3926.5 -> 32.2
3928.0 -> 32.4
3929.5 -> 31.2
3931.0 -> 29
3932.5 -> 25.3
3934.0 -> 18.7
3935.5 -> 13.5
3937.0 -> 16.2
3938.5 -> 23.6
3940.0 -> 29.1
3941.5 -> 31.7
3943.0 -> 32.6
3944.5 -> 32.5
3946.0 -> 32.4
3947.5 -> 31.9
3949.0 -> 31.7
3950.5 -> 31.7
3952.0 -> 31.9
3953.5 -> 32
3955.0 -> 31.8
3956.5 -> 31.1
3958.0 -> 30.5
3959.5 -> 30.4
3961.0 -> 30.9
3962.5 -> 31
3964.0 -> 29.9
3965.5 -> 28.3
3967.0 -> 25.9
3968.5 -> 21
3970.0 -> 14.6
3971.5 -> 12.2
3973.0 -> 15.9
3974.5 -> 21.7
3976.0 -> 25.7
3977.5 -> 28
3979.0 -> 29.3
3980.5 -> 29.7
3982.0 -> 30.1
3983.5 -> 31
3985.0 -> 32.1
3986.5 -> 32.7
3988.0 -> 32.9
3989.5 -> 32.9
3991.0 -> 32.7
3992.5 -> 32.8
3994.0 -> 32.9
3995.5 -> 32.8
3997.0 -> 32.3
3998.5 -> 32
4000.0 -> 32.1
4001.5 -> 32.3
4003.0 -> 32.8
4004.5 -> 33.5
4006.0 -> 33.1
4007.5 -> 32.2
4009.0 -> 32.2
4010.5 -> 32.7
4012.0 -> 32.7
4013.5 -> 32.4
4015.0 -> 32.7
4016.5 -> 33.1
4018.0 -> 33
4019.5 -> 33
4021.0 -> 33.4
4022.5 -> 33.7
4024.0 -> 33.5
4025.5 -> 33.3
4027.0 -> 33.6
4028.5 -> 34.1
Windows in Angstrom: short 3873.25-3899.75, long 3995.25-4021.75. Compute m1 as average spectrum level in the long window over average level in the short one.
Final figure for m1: 1.16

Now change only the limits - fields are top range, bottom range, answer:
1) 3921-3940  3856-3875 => 0.81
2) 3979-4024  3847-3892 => 1.05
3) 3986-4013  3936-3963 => 1.09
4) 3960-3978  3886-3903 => 0.91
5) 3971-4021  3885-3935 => 1.06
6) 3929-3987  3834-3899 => 0.94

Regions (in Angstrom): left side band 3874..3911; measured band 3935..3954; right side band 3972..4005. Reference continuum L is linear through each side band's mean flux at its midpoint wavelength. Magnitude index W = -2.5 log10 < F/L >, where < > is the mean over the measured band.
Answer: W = 0.036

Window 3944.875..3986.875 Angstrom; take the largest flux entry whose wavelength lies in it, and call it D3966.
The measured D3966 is 32.7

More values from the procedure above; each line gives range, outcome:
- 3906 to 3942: 32.9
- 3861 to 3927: 33.3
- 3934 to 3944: 32.6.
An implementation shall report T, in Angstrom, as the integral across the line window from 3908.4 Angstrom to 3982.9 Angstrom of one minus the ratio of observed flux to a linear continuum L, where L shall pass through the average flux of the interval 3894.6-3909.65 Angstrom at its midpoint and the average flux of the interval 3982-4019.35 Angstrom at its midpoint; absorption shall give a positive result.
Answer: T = 6.5 Angstrom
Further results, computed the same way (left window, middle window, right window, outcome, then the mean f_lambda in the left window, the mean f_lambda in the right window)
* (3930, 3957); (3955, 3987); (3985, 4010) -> 3.8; 28.2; 32.6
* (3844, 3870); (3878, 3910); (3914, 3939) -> 1.6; 32.3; 28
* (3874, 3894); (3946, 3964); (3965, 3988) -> -3.7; 27.9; 25.4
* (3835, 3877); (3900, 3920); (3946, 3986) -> -1.8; 30.2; 27.8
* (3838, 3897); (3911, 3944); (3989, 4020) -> 2.3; 29.8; 32.7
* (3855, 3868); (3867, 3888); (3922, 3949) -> 0.0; 32.4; 28.1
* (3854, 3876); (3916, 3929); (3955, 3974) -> -1.6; 32.4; 25.4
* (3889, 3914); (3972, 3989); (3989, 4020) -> 2.0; 28.6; 32.7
